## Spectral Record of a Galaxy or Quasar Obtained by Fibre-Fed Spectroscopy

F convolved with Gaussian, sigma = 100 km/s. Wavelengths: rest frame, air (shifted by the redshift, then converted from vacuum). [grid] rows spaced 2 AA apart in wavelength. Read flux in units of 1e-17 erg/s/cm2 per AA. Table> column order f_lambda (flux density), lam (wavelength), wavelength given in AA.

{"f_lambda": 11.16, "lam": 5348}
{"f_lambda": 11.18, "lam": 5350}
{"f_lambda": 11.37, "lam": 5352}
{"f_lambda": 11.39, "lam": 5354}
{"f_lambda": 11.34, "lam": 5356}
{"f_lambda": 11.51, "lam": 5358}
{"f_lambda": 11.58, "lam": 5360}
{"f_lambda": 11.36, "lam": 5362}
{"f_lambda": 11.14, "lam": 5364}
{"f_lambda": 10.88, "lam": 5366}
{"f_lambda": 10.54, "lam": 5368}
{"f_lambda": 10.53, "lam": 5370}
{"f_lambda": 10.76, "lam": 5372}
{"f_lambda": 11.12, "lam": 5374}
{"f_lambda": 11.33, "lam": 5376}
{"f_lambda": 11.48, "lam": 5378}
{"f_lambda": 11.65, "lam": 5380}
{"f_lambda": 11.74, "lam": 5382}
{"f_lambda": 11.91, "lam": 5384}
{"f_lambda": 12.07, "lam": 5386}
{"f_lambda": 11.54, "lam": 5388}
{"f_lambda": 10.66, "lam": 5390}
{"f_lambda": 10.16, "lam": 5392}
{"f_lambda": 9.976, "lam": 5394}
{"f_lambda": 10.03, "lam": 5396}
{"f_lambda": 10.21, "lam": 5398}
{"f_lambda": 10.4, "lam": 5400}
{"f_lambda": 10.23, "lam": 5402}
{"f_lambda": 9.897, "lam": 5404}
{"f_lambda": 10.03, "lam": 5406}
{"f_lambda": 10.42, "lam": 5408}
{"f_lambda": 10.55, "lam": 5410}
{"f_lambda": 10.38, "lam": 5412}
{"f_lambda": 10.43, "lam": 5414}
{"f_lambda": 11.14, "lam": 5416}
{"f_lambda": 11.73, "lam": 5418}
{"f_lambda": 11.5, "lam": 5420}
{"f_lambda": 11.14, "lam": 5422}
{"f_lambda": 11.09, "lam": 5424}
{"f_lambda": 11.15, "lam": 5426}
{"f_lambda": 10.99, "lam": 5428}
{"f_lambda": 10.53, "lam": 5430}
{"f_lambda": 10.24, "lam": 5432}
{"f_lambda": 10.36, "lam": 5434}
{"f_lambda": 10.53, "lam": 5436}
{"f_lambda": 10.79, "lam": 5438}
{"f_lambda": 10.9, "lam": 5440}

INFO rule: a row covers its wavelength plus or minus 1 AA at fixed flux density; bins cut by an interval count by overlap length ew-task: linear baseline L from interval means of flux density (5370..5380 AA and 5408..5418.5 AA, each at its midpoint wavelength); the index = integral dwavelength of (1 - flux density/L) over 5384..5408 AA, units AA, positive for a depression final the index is 0.9 AA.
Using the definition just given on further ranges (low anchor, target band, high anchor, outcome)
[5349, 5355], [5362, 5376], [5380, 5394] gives 0.5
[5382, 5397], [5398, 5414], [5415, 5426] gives 1.2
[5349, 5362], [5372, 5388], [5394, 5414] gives -1.1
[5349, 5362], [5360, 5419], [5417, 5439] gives 1.7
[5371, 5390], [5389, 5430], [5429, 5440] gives 1.3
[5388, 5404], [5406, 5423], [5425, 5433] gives -0.5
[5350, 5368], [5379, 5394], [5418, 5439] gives -0.2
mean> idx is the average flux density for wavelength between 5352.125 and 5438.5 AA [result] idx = 10.9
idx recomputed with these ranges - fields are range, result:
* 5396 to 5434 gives 10.6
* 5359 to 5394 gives 11.2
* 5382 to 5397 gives 11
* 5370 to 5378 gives 11.1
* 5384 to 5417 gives 10.6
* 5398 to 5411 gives 10.3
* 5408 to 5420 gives 10.9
